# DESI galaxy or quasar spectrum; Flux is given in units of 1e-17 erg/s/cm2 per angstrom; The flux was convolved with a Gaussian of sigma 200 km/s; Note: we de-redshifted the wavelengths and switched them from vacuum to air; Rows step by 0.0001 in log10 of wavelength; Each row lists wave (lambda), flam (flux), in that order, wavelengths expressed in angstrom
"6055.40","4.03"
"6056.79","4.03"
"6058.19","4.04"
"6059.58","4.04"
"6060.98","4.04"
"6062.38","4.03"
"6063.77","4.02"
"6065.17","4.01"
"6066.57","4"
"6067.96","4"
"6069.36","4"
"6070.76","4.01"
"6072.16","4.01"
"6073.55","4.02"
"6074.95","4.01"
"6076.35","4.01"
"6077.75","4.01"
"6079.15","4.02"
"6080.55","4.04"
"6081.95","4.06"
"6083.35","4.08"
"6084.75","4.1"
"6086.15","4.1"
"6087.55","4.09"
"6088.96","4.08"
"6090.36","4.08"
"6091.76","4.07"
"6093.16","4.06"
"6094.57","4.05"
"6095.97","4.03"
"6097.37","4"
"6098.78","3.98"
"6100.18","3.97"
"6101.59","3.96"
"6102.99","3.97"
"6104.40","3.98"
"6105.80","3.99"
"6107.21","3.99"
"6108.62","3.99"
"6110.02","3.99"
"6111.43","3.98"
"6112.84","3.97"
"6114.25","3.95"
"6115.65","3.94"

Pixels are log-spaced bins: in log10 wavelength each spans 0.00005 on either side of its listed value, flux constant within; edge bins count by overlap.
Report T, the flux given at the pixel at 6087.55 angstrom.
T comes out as 4.09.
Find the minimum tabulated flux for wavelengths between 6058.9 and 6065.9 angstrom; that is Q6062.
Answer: 4.01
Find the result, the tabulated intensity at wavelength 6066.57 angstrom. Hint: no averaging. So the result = 4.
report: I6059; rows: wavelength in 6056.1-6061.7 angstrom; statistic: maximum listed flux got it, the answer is 4.04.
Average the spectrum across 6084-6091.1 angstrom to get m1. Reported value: 4.09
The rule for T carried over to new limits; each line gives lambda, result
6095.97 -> 4.03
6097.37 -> 4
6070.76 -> 4.01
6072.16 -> 4.01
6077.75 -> 4.01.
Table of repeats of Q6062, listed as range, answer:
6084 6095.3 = 4.05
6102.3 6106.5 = 3.97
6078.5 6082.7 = 4.02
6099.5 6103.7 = 3.96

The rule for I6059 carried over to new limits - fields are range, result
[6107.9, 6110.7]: 3.99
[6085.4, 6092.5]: 4.1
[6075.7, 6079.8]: 4.02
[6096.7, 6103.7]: 4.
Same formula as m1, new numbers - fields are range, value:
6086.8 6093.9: 4.07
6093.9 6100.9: 4.01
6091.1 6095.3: 4.06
